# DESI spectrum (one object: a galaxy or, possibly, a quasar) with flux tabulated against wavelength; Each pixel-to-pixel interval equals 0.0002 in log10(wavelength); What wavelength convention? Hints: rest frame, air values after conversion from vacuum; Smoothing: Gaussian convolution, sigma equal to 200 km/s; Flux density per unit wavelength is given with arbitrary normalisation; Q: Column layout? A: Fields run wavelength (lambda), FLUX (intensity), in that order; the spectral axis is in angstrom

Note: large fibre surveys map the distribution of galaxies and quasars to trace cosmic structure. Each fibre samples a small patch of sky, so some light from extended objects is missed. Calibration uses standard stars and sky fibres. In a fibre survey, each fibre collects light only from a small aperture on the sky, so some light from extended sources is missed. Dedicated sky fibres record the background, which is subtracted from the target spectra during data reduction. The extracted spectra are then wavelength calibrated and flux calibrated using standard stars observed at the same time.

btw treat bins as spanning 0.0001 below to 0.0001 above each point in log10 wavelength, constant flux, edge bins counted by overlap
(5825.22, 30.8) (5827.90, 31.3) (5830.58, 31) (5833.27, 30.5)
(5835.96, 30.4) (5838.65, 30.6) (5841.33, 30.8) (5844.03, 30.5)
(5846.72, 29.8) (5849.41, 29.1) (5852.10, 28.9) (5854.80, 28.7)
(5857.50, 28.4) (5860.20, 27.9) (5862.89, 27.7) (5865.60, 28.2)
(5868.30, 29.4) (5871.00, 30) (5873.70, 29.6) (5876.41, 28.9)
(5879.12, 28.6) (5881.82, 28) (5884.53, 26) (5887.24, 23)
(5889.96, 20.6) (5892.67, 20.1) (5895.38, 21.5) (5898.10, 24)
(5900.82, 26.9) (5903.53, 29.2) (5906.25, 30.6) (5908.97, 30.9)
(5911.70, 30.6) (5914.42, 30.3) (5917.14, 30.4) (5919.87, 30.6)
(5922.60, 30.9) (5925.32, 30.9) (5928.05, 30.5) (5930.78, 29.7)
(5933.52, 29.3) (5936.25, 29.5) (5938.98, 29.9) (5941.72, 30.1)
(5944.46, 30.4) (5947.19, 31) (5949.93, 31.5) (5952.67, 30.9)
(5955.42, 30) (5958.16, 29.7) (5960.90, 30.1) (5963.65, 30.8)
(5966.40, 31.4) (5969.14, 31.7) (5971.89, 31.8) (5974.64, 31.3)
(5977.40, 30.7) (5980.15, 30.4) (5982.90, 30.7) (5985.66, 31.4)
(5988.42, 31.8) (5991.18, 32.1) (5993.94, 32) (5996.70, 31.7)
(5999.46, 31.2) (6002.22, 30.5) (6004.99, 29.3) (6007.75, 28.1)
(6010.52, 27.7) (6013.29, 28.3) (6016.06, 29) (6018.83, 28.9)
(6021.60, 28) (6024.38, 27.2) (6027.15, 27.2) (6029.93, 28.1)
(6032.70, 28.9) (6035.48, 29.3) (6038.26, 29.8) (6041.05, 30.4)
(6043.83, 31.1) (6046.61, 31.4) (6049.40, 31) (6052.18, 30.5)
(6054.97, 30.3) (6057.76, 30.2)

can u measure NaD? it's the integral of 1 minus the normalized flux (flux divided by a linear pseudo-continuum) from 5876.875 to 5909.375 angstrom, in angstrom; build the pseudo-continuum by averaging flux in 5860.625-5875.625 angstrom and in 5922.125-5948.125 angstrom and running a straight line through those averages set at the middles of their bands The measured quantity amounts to 4.07 angstrom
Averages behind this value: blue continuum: 28.9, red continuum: 30.2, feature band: 25.7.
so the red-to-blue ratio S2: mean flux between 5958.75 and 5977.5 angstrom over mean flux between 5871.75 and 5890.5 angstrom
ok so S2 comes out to 1.16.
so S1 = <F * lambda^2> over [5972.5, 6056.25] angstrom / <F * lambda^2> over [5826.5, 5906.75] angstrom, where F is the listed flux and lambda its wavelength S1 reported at 1.1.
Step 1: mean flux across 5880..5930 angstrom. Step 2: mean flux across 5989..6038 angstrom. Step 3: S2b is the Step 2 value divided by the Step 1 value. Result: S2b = 1.06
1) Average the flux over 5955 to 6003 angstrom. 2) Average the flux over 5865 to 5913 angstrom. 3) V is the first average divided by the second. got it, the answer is 1.15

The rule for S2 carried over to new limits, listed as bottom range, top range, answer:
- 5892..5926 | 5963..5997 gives 1.11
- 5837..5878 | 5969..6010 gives 1.06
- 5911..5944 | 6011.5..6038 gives 0.94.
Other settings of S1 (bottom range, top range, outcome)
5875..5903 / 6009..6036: 1.19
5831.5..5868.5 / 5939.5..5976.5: 1.09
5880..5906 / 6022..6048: 1.24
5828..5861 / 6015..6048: 1.04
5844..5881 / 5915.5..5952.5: 1.08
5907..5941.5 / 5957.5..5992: 1.04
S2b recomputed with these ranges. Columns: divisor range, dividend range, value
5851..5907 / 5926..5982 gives 1.14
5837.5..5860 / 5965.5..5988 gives 1.06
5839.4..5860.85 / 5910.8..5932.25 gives 1.04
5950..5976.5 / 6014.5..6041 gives 0.93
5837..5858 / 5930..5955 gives 1.02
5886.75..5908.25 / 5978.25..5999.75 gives 1.27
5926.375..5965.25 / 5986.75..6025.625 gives 0.98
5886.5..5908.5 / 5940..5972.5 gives 1.24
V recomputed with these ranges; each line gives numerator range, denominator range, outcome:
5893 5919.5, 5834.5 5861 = 0.95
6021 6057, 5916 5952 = 0.97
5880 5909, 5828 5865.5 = 0.86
